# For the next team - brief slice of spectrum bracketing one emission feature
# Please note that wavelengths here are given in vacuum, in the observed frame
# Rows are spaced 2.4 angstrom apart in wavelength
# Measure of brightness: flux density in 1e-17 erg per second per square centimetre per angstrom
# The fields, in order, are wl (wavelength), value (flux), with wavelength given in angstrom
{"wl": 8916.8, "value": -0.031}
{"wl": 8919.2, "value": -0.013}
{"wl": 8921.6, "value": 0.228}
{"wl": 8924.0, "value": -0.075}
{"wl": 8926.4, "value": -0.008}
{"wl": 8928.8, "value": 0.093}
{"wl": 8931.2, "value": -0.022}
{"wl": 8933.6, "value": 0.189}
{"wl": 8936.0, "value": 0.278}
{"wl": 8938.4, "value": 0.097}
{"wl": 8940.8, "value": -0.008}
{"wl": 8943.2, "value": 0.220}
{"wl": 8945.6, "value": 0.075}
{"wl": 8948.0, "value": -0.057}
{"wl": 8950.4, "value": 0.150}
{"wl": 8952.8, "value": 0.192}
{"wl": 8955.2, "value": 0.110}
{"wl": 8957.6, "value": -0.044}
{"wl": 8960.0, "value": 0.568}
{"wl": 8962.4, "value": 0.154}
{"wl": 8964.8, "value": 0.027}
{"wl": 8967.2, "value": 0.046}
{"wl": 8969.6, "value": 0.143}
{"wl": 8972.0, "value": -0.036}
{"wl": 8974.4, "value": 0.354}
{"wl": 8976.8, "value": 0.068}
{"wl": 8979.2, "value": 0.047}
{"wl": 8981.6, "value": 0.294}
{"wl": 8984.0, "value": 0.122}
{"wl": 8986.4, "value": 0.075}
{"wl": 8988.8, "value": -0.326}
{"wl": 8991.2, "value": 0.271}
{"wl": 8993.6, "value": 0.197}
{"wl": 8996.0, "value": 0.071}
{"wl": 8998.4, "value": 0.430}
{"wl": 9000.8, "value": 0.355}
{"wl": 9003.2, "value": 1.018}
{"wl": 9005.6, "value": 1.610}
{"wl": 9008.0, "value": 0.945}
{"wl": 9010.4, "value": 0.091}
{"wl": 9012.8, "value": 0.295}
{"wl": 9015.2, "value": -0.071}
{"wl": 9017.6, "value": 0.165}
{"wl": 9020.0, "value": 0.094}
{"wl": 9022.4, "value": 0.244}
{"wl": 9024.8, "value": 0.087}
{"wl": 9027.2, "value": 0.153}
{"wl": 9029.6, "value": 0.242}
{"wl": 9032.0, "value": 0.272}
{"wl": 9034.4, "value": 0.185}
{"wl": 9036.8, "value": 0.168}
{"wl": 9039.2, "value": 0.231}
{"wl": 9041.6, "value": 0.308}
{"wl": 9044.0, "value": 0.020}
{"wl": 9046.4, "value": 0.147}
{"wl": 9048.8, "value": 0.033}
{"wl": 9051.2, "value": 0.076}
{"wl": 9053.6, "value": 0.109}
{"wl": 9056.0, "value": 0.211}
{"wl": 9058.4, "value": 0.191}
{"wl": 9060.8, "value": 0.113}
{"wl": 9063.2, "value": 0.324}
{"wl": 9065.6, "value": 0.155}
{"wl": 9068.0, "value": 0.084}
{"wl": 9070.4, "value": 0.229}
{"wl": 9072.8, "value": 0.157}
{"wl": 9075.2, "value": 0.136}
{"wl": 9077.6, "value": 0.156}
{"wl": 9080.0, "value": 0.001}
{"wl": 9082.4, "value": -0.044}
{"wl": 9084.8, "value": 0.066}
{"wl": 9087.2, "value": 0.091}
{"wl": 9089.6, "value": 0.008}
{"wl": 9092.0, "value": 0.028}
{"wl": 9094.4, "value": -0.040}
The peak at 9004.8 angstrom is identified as H-gamma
